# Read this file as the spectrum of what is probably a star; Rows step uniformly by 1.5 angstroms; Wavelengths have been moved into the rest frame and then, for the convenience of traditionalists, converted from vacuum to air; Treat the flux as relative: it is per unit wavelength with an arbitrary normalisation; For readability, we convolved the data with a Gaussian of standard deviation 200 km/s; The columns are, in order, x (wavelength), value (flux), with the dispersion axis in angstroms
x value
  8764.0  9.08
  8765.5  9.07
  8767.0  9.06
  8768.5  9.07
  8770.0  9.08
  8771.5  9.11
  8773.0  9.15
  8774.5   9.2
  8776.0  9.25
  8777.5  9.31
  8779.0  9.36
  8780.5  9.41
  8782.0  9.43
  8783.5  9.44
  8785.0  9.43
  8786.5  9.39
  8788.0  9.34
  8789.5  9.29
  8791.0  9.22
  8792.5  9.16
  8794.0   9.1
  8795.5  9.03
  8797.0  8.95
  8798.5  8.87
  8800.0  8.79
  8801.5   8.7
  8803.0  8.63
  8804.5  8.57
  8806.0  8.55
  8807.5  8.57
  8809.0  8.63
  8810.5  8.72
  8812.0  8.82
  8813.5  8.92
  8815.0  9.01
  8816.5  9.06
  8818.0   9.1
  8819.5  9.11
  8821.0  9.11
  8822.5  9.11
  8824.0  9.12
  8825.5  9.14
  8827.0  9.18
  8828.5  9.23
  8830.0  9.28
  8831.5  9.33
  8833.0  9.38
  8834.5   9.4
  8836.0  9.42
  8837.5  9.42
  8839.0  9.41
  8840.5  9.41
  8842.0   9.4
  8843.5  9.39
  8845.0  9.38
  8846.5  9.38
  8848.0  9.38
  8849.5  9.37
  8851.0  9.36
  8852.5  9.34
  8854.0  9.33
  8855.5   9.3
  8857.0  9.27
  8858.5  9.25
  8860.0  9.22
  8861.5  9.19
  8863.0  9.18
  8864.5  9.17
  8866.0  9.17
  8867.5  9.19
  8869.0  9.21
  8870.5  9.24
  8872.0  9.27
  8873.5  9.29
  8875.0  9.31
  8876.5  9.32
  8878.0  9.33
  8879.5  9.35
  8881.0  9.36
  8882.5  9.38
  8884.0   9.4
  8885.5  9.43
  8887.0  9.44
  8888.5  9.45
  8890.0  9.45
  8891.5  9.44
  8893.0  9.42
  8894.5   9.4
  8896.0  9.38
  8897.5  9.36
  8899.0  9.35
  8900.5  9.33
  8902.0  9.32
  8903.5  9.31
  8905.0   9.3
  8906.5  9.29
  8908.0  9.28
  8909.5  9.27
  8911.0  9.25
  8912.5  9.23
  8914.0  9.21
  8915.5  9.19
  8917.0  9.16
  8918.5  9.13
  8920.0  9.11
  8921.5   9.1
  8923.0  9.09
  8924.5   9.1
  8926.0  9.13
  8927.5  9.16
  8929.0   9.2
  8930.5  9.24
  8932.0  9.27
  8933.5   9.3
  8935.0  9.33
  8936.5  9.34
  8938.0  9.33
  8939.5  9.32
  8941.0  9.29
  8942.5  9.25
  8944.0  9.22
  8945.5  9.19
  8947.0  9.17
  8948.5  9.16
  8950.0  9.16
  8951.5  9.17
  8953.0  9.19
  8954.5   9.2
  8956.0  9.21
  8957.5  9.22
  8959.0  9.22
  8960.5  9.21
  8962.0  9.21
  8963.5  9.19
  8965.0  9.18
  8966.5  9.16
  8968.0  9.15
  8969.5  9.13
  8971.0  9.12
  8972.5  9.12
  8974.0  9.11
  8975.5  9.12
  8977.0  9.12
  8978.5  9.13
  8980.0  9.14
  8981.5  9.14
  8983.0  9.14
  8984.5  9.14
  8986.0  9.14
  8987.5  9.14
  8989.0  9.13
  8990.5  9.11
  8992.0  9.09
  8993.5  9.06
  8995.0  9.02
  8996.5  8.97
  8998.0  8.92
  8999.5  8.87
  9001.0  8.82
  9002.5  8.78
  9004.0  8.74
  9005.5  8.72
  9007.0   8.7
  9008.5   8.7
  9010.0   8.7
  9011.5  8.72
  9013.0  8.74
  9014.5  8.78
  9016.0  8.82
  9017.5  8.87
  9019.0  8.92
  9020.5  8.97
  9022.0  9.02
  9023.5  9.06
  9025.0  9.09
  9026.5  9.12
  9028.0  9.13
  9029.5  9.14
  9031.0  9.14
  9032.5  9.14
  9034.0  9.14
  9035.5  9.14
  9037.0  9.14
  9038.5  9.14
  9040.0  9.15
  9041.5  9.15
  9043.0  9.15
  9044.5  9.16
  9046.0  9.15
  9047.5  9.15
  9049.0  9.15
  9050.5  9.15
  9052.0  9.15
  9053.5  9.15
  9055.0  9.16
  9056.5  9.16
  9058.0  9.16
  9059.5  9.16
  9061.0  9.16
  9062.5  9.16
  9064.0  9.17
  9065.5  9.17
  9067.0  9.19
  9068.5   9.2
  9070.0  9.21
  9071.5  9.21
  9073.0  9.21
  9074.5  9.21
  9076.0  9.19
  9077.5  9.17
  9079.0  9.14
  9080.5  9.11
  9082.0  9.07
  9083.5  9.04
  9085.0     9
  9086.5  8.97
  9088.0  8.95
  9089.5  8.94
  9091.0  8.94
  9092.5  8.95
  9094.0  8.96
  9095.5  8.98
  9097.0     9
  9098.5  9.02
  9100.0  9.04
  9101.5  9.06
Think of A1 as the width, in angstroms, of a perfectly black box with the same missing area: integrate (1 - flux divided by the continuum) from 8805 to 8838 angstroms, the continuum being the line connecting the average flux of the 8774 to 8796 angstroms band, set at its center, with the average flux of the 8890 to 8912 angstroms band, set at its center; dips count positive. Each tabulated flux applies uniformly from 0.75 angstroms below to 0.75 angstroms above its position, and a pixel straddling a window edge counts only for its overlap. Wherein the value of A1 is 0.9 angstroms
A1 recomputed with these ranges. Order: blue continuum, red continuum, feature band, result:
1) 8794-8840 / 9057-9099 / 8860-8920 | -1.69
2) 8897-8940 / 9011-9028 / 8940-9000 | -0.39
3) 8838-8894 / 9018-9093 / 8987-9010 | 0.68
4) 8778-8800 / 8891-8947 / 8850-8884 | -0.12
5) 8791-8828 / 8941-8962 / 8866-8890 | -0.72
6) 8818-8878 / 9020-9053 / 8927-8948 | -0.12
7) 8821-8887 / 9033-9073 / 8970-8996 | 0.27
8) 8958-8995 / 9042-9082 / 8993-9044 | 1.06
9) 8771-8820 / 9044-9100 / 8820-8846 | -0.70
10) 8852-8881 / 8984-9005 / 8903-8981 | -0.84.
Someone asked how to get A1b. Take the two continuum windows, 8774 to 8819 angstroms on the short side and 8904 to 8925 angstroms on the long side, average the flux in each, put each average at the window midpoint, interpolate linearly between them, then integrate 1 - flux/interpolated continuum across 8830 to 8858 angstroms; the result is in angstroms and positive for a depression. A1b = -0.8 angstroms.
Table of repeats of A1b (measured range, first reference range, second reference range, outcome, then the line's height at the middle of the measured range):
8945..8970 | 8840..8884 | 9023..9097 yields 0.08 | 9.21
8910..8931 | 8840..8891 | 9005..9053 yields 0.12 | 9.22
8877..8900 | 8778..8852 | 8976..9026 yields -0.82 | 9.07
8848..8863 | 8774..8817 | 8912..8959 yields -0.30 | 9.11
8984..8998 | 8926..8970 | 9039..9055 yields 0.17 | 9.19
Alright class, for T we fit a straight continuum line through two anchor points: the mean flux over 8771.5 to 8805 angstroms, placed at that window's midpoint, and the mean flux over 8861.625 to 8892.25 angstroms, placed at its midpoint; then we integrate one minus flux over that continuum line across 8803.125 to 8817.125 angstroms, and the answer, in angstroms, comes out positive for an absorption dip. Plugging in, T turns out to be 0.66 angstroms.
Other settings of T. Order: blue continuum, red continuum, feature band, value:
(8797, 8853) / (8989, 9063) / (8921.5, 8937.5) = -0.3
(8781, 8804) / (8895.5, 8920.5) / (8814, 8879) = -0.6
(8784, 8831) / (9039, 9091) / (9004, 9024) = 0.6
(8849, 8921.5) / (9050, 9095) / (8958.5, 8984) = 0.2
